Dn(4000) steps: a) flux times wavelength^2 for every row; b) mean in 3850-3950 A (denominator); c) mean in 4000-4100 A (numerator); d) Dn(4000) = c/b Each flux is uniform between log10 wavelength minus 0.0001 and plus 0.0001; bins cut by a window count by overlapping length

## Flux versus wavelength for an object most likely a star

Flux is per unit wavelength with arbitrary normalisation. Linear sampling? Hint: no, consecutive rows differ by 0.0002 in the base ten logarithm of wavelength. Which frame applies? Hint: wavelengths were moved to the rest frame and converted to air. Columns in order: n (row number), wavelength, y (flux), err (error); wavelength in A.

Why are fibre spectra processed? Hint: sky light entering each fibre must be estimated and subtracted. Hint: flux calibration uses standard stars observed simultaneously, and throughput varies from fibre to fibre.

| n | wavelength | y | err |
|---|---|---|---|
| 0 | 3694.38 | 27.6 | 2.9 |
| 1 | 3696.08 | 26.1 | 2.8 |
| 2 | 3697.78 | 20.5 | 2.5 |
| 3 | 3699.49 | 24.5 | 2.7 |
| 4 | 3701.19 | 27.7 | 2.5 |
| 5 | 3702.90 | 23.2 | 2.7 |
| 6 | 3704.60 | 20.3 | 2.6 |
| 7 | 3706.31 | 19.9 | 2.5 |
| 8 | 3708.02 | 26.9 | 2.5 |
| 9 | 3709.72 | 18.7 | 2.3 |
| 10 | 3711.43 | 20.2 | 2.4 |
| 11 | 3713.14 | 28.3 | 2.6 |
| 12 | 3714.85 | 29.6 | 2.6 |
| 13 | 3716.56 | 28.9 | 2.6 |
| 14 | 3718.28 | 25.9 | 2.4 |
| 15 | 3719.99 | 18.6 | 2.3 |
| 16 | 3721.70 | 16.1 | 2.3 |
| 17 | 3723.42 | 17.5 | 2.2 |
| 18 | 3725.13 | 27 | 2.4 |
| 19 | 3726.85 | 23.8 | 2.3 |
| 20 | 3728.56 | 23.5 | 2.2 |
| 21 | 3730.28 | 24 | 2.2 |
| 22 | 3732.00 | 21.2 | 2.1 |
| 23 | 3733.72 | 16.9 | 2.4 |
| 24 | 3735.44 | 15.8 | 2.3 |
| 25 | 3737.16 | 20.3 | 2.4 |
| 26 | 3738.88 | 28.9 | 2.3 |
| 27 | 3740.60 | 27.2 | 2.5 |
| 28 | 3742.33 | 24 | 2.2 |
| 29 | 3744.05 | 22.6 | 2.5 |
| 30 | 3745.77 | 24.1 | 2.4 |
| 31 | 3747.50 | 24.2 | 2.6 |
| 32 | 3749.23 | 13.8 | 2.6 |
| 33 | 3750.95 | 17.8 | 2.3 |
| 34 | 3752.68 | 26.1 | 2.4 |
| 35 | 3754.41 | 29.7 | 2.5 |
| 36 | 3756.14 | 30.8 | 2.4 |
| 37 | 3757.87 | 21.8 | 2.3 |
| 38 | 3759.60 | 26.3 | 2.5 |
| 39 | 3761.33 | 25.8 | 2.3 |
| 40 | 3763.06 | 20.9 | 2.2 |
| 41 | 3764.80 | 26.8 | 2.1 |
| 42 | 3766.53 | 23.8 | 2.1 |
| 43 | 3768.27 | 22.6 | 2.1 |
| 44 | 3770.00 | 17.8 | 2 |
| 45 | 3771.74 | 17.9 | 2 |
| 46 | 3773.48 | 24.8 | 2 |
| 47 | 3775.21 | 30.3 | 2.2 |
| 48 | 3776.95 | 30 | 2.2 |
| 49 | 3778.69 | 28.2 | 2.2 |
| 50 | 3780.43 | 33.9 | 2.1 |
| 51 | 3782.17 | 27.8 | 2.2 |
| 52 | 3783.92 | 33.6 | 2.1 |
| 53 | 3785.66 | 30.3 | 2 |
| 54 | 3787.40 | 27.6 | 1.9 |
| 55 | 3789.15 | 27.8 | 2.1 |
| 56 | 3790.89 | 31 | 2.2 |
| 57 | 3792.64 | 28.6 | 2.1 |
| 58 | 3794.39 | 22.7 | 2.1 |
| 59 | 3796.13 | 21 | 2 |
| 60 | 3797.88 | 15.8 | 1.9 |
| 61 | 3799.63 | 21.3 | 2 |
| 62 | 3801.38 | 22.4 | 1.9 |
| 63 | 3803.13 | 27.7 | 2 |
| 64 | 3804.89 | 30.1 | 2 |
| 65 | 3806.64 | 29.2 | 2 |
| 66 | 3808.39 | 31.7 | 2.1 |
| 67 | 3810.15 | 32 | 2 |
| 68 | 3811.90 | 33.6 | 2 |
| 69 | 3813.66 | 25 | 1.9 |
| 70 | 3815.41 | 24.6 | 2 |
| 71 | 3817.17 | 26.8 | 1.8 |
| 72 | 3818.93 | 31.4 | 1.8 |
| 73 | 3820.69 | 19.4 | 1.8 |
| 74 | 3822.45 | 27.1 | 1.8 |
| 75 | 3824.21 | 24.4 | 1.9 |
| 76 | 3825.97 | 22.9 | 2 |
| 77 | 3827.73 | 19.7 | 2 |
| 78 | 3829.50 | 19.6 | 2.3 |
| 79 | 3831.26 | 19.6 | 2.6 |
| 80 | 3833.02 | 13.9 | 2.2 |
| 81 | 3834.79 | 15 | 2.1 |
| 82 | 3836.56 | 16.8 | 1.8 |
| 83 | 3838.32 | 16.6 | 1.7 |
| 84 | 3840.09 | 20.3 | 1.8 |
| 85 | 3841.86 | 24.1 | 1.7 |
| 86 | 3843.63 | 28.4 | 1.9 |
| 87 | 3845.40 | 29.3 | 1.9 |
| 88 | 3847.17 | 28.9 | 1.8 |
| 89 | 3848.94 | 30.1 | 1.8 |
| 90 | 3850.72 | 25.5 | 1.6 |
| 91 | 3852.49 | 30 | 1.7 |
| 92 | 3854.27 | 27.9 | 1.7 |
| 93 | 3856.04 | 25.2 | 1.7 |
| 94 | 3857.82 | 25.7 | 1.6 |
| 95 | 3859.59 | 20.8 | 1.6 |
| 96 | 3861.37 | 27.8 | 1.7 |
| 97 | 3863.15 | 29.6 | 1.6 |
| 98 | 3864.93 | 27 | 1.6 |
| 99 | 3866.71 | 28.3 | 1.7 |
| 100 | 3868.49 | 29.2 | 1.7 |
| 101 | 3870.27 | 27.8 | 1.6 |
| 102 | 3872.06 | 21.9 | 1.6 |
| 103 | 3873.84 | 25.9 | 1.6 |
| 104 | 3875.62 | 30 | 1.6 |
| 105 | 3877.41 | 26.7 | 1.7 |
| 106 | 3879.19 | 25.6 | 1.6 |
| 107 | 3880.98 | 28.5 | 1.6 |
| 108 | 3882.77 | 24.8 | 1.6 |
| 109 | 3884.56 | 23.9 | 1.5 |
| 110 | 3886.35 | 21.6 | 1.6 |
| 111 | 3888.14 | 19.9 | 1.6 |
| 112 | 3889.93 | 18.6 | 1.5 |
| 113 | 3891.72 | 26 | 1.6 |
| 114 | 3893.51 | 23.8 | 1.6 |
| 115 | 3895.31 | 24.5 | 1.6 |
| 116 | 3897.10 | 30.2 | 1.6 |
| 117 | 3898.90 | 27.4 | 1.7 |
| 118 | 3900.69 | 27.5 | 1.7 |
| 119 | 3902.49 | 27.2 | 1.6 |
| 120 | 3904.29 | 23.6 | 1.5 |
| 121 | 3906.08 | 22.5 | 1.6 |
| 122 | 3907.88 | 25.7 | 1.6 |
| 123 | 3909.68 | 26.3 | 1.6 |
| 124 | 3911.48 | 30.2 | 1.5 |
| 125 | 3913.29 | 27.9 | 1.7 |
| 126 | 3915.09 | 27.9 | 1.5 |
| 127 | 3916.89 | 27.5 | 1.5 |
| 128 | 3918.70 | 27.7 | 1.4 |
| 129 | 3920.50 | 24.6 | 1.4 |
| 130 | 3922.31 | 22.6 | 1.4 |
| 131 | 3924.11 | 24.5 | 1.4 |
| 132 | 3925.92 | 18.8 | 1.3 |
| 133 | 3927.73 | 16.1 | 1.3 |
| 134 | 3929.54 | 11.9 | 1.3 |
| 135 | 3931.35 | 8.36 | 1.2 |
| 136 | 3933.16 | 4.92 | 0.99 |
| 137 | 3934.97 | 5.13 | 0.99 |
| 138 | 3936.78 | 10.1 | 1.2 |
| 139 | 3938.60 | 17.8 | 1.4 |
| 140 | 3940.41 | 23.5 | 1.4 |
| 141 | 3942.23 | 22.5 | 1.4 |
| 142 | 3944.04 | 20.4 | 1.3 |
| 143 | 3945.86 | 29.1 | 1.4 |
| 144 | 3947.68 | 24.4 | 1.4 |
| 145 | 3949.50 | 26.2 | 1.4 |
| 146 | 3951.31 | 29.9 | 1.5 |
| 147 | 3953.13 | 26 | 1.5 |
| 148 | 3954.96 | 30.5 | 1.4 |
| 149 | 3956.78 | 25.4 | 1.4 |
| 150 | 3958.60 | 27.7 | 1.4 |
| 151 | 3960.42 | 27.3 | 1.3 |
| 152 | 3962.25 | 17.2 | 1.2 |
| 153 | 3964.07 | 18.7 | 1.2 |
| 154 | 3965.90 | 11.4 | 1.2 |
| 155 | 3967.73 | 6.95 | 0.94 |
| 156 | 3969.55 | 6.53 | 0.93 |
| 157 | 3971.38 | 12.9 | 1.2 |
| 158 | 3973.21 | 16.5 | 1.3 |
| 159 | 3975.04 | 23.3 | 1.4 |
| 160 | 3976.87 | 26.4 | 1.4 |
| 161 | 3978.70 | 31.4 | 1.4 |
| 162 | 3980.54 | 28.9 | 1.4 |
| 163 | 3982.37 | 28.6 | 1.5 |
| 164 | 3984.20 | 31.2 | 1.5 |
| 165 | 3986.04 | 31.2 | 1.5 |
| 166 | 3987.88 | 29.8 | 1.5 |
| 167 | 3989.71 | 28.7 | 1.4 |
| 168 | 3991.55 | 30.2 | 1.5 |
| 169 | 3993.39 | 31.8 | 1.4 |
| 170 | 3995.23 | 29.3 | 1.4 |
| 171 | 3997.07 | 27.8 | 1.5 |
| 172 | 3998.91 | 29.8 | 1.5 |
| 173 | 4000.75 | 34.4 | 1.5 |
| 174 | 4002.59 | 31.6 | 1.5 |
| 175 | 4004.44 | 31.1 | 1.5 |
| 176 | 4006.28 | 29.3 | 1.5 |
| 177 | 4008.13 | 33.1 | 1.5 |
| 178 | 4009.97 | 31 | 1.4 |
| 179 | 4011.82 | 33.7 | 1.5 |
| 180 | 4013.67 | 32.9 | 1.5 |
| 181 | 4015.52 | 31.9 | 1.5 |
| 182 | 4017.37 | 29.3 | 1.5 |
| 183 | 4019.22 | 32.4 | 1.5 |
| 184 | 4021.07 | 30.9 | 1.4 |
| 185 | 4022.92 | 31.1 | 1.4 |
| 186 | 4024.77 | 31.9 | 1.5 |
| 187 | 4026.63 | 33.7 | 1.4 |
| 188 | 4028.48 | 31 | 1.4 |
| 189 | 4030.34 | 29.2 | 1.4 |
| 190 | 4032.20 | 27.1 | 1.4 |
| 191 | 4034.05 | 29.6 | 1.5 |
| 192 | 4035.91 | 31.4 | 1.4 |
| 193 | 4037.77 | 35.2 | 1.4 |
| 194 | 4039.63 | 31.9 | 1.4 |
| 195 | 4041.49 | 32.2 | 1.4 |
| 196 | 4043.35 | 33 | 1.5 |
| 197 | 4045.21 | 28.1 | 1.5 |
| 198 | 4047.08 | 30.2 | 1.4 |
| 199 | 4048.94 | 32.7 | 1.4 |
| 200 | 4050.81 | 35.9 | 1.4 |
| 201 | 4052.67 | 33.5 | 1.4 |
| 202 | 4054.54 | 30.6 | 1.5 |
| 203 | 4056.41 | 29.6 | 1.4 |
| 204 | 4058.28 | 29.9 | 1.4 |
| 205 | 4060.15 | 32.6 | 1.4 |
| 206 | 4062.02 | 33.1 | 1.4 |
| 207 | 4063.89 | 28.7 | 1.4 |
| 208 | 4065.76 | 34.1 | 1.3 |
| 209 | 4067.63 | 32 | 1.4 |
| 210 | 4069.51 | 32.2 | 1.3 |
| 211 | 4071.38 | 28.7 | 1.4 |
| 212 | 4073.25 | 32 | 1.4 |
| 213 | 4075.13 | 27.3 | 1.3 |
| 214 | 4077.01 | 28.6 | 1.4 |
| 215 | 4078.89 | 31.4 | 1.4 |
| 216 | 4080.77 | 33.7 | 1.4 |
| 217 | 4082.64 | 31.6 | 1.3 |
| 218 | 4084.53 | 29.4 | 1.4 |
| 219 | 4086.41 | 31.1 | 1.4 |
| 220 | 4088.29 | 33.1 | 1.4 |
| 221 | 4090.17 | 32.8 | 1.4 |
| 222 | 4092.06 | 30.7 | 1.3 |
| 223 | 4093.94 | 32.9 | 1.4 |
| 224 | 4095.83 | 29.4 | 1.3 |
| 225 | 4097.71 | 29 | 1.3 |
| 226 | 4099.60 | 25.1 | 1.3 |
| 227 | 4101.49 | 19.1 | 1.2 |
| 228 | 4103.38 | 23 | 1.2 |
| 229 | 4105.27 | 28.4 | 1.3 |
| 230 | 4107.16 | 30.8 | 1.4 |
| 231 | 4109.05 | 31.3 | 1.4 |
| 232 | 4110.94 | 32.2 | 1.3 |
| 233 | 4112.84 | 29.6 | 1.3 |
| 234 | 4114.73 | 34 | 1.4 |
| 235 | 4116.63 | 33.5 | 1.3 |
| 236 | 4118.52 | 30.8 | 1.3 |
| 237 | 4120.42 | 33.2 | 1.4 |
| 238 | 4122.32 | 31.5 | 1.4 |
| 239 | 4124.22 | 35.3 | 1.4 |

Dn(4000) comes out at 1.43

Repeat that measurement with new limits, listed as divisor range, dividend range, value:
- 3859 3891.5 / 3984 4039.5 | 1.31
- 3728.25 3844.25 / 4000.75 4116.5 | 1.46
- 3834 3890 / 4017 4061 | 1.36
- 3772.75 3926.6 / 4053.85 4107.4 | 1.31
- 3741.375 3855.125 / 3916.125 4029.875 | 1.09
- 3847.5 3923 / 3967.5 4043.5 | 1.18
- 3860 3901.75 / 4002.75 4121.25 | 1.31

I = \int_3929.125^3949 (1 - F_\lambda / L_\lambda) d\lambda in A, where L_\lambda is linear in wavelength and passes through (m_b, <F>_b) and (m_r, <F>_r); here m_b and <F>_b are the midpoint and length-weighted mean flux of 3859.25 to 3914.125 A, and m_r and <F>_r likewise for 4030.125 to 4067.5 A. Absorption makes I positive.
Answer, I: 8.1 A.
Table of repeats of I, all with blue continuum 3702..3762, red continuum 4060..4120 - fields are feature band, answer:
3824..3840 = 4.2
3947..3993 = 6.5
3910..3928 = 1.2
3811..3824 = -1.0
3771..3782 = -1.7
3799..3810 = -1.3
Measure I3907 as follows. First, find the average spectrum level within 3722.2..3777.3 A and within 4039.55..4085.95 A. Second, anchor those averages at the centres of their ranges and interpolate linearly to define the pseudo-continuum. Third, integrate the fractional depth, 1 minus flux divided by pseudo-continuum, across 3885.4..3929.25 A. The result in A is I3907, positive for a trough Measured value 4.5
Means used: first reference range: 23.3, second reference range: 31.3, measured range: 24.5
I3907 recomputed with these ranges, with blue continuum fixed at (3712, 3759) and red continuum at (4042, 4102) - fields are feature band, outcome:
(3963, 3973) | 5.9 A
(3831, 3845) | 3.2 A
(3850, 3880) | -0.7 A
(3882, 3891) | 1.6 A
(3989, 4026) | -2.3 A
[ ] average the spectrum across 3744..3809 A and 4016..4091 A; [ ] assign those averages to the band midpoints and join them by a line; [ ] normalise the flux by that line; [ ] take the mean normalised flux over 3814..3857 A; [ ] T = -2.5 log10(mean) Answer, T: 0.133 mag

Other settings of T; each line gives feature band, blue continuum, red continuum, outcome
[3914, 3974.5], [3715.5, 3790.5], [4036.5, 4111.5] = 0.382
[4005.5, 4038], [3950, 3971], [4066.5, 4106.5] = -0.246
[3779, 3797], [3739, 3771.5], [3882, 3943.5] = -0.215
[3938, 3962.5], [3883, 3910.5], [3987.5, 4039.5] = 0.100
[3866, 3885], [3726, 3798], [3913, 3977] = -0.216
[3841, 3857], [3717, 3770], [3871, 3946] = -0.215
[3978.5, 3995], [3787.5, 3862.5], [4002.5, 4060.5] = -0.002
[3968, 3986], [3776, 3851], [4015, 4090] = 0.284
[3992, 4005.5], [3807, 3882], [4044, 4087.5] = -0.049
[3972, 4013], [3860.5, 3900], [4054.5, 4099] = -0.022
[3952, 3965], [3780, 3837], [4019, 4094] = 0.170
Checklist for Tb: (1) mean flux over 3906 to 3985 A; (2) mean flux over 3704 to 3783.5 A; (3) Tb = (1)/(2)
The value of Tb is 0.91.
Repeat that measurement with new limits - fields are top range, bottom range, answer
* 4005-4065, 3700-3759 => 1.36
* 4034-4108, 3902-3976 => 1.47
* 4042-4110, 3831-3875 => 1.23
